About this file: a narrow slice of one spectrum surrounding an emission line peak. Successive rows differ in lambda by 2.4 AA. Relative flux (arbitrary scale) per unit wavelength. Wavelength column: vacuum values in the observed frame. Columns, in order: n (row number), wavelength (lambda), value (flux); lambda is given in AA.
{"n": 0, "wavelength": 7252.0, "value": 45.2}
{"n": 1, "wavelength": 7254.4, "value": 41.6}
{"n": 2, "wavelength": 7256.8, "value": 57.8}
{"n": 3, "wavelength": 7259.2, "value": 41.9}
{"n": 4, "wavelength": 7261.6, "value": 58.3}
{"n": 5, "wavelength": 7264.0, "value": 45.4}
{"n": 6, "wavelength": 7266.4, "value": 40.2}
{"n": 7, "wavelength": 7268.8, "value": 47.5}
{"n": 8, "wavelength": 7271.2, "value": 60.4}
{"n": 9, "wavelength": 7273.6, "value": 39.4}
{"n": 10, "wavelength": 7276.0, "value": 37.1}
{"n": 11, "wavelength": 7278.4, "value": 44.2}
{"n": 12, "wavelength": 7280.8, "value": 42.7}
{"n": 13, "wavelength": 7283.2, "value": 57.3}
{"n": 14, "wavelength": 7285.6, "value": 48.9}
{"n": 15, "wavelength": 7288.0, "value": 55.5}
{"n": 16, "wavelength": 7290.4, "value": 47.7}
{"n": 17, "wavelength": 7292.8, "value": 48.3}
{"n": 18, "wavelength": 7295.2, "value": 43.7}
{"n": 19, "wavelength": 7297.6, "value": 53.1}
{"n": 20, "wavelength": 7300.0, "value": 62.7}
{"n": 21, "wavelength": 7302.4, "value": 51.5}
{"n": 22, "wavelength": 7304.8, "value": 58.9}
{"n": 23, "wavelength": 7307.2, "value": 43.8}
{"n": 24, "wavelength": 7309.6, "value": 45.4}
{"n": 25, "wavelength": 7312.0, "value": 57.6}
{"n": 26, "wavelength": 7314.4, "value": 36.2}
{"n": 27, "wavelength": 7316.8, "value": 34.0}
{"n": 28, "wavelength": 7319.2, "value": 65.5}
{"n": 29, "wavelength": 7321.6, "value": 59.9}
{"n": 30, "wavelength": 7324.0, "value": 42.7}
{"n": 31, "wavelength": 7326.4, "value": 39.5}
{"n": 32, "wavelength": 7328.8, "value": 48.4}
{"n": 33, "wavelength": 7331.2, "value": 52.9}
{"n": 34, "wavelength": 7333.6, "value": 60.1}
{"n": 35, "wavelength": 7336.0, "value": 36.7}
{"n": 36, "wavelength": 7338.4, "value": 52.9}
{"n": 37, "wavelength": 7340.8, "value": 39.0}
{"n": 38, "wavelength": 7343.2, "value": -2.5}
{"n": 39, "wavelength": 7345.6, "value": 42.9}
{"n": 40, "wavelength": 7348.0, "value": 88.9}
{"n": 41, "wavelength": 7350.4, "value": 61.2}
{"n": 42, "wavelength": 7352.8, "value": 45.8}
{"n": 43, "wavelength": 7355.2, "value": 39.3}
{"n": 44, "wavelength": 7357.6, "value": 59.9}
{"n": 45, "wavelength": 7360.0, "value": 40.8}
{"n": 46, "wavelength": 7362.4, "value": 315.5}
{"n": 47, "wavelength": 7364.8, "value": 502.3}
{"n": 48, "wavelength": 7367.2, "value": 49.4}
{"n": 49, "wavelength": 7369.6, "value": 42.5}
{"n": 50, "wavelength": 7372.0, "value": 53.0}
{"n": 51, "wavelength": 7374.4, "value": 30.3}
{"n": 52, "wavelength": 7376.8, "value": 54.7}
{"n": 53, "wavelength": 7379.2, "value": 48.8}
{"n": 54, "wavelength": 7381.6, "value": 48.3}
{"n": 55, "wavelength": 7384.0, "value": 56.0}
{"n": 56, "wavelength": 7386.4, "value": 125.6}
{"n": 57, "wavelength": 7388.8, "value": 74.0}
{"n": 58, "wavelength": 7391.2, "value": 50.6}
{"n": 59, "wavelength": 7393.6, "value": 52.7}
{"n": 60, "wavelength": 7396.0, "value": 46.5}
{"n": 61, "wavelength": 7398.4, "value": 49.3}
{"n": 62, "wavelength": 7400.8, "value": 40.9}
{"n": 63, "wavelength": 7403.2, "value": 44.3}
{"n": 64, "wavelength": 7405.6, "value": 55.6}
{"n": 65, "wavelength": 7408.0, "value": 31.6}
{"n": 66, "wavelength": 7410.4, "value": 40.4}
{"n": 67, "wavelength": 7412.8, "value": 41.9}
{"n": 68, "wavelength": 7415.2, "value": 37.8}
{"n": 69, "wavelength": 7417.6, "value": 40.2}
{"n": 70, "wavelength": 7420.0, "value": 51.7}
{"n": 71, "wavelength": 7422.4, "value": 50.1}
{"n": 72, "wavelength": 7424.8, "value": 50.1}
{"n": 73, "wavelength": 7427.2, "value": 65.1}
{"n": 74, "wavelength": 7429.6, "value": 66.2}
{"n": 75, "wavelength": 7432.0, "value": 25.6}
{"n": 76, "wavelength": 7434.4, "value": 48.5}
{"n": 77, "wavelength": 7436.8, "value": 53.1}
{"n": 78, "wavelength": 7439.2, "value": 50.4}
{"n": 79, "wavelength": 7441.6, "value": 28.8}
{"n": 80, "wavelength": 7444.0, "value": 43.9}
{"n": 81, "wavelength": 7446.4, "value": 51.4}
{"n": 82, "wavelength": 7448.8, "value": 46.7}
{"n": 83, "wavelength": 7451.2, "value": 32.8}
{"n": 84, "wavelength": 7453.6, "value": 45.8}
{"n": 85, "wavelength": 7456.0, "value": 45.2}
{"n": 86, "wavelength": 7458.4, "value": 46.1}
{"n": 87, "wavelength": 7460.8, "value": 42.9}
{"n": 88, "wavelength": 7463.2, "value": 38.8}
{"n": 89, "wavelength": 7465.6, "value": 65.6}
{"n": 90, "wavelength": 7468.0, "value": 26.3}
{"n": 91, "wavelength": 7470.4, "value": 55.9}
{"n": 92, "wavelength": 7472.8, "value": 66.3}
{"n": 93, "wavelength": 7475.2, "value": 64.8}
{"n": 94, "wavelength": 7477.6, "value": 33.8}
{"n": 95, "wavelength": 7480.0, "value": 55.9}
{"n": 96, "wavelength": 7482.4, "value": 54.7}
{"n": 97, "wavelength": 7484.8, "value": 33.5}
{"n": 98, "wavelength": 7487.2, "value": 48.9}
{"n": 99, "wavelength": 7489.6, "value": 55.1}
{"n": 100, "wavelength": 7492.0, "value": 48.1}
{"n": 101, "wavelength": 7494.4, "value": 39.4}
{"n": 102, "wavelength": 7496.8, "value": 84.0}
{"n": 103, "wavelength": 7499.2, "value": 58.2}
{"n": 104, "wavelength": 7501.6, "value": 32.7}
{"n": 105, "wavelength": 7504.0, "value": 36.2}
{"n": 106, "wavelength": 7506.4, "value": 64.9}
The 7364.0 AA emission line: Halpha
